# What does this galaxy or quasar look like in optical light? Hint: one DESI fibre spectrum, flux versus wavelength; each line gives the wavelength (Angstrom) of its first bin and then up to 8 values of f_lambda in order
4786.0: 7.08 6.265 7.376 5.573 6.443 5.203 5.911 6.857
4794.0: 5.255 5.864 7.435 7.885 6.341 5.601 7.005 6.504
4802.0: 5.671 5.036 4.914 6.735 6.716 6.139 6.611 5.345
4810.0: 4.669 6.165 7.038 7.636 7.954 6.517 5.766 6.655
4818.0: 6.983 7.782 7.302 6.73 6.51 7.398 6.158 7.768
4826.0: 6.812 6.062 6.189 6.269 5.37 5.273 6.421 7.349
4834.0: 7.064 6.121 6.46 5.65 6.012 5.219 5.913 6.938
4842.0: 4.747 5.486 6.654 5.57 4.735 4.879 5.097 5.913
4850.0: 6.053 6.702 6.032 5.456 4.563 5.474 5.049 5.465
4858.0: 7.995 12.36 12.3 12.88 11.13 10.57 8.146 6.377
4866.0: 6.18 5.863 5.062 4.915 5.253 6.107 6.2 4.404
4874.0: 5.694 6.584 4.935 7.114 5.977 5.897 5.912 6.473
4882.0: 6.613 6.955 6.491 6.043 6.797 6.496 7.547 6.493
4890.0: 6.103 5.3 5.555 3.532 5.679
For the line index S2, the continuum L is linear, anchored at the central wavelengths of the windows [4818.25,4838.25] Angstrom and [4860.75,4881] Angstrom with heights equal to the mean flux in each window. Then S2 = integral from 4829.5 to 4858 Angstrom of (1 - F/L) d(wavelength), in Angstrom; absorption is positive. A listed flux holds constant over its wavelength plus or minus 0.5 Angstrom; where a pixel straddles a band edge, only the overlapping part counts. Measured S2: 3.4 Angstrom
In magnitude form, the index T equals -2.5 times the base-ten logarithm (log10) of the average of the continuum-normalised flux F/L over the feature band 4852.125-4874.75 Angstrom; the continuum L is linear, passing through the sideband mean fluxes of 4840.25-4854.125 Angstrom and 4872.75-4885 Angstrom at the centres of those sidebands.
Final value -0.21 mag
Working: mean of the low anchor 5.66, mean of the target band 7.13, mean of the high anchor 6.12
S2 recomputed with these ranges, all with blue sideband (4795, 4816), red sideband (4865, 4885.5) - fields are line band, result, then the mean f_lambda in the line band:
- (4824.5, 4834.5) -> -0.4 Angstrom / 6.46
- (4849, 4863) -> -4.1 Angstrom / 7.84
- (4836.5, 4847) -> 0.8 Angstrom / 5.65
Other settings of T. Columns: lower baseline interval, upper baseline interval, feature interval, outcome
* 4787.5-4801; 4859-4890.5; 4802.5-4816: 0.04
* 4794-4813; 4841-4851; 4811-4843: -0.11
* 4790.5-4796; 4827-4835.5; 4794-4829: -0.07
